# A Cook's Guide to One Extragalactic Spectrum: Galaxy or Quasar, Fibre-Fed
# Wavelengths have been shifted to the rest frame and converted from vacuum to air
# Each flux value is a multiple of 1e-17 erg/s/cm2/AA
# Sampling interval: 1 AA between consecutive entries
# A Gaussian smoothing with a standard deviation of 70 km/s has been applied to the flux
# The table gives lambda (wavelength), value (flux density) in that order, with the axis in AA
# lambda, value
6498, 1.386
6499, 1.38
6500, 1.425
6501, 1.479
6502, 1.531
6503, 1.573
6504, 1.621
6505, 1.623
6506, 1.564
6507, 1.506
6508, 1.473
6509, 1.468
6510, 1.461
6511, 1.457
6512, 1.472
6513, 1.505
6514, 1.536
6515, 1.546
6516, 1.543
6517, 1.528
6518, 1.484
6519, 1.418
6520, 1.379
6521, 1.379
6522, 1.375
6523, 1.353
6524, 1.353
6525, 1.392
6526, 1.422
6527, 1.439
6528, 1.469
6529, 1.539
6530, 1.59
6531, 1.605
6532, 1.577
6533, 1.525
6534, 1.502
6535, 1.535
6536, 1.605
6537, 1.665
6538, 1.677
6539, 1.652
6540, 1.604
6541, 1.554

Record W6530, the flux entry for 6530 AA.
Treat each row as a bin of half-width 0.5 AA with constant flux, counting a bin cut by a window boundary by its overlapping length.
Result 1.59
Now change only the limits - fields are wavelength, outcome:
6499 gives 1.38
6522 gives 1.375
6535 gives 1.535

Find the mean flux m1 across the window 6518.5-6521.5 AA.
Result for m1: 1.39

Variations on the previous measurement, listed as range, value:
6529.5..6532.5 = 1.59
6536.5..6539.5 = 1.66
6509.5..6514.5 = 1.49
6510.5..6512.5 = 1.46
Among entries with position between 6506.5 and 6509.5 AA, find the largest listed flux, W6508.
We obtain 1.506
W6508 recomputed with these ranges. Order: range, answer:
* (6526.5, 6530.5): 1.59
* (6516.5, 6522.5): 1.528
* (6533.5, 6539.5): 1.677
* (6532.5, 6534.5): 1.525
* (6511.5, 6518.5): 1.546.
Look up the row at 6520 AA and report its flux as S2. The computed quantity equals 1.379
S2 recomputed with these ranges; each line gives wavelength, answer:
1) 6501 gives 1.479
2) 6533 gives 1.525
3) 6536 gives 1.605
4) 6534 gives 1.502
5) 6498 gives 1.386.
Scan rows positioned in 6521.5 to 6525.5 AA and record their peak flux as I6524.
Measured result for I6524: 1.392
